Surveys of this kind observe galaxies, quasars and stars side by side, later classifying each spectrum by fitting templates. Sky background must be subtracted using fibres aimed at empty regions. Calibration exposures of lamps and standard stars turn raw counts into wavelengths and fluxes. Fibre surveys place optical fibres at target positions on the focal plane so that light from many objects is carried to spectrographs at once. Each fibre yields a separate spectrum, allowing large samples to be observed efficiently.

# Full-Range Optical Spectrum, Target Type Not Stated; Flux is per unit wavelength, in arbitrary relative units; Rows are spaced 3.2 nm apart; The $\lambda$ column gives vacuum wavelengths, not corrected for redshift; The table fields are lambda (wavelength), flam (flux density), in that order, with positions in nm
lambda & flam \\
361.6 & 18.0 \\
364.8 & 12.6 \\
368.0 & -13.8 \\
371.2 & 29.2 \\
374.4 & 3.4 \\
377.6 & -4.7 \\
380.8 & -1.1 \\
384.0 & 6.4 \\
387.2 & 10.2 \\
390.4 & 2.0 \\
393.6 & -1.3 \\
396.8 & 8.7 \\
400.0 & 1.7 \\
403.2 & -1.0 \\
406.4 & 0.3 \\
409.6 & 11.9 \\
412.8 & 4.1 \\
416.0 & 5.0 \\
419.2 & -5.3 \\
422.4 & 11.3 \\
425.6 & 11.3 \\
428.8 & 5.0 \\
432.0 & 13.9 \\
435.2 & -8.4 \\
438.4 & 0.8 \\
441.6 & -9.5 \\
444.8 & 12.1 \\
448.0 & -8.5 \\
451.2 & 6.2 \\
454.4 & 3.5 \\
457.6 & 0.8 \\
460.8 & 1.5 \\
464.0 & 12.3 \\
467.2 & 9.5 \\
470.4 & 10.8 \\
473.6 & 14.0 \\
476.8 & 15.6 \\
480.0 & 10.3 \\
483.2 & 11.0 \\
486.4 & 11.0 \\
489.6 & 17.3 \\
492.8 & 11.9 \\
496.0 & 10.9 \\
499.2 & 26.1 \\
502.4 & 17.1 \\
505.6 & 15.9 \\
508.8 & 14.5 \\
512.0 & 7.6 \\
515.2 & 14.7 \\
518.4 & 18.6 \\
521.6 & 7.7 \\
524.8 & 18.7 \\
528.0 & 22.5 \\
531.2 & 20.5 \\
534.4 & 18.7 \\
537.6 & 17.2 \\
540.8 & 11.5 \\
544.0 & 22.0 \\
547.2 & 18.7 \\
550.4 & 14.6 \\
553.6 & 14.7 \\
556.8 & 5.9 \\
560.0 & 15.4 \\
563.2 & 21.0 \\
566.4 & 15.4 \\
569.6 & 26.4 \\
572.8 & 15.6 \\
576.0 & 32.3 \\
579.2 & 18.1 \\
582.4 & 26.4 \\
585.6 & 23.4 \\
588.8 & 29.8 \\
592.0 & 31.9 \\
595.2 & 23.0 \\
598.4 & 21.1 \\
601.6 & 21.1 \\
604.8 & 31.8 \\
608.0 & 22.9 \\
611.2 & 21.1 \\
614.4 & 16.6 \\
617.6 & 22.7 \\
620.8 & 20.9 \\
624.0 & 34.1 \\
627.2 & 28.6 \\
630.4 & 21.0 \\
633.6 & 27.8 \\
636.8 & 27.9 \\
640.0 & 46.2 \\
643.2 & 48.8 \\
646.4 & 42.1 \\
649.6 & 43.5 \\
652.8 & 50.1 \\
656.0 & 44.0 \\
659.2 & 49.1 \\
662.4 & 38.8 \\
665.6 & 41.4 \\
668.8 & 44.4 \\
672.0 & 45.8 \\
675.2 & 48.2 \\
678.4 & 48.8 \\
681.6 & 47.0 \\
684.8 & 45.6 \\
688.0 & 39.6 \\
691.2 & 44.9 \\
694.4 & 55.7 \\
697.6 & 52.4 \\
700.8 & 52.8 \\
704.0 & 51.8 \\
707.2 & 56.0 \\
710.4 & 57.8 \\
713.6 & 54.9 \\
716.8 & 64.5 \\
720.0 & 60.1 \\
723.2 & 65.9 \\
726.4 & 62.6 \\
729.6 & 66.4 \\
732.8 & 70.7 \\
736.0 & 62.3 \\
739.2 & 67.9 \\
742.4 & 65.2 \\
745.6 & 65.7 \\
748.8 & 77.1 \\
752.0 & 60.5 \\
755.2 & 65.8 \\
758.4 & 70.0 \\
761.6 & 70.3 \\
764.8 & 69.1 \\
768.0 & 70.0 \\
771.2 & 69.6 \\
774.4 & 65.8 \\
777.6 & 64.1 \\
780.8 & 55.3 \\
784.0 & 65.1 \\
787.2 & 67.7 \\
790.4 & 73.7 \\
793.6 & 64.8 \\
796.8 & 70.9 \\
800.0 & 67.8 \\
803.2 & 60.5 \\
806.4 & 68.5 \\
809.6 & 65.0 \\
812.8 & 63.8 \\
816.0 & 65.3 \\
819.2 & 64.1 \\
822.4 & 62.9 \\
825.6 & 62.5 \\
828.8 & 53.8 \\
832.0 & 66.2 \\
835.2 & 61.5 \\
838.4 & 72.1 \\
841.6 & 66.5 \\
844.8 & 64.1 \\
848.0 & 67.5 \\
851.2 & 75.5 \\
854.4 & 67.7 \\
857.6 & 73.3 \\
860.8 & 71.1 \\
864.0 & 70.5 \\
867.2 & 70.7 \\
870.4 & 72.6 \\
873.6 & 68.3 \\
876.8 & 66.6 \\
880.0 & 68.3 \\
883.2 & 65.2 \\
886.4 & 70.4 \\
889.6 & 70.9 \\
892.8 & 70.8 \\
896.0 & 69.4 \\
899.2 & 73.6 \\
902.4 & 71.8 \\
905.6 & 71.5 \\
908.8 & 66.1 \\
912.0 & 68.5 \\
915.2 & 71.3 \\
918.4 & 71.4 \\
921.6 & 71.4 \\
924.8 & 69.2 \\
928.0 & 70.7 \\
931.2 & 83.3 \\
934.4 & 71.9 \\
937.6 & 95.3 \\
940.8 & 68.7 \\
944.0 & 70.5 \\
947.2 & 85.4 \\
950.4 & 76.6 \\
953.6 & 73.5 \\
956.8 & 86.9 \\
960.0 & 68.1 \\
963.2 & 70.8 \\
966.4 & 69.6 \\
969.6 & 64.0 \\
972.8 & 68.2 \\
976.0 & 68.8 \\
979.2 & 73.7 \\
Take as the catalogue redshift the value 0.601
